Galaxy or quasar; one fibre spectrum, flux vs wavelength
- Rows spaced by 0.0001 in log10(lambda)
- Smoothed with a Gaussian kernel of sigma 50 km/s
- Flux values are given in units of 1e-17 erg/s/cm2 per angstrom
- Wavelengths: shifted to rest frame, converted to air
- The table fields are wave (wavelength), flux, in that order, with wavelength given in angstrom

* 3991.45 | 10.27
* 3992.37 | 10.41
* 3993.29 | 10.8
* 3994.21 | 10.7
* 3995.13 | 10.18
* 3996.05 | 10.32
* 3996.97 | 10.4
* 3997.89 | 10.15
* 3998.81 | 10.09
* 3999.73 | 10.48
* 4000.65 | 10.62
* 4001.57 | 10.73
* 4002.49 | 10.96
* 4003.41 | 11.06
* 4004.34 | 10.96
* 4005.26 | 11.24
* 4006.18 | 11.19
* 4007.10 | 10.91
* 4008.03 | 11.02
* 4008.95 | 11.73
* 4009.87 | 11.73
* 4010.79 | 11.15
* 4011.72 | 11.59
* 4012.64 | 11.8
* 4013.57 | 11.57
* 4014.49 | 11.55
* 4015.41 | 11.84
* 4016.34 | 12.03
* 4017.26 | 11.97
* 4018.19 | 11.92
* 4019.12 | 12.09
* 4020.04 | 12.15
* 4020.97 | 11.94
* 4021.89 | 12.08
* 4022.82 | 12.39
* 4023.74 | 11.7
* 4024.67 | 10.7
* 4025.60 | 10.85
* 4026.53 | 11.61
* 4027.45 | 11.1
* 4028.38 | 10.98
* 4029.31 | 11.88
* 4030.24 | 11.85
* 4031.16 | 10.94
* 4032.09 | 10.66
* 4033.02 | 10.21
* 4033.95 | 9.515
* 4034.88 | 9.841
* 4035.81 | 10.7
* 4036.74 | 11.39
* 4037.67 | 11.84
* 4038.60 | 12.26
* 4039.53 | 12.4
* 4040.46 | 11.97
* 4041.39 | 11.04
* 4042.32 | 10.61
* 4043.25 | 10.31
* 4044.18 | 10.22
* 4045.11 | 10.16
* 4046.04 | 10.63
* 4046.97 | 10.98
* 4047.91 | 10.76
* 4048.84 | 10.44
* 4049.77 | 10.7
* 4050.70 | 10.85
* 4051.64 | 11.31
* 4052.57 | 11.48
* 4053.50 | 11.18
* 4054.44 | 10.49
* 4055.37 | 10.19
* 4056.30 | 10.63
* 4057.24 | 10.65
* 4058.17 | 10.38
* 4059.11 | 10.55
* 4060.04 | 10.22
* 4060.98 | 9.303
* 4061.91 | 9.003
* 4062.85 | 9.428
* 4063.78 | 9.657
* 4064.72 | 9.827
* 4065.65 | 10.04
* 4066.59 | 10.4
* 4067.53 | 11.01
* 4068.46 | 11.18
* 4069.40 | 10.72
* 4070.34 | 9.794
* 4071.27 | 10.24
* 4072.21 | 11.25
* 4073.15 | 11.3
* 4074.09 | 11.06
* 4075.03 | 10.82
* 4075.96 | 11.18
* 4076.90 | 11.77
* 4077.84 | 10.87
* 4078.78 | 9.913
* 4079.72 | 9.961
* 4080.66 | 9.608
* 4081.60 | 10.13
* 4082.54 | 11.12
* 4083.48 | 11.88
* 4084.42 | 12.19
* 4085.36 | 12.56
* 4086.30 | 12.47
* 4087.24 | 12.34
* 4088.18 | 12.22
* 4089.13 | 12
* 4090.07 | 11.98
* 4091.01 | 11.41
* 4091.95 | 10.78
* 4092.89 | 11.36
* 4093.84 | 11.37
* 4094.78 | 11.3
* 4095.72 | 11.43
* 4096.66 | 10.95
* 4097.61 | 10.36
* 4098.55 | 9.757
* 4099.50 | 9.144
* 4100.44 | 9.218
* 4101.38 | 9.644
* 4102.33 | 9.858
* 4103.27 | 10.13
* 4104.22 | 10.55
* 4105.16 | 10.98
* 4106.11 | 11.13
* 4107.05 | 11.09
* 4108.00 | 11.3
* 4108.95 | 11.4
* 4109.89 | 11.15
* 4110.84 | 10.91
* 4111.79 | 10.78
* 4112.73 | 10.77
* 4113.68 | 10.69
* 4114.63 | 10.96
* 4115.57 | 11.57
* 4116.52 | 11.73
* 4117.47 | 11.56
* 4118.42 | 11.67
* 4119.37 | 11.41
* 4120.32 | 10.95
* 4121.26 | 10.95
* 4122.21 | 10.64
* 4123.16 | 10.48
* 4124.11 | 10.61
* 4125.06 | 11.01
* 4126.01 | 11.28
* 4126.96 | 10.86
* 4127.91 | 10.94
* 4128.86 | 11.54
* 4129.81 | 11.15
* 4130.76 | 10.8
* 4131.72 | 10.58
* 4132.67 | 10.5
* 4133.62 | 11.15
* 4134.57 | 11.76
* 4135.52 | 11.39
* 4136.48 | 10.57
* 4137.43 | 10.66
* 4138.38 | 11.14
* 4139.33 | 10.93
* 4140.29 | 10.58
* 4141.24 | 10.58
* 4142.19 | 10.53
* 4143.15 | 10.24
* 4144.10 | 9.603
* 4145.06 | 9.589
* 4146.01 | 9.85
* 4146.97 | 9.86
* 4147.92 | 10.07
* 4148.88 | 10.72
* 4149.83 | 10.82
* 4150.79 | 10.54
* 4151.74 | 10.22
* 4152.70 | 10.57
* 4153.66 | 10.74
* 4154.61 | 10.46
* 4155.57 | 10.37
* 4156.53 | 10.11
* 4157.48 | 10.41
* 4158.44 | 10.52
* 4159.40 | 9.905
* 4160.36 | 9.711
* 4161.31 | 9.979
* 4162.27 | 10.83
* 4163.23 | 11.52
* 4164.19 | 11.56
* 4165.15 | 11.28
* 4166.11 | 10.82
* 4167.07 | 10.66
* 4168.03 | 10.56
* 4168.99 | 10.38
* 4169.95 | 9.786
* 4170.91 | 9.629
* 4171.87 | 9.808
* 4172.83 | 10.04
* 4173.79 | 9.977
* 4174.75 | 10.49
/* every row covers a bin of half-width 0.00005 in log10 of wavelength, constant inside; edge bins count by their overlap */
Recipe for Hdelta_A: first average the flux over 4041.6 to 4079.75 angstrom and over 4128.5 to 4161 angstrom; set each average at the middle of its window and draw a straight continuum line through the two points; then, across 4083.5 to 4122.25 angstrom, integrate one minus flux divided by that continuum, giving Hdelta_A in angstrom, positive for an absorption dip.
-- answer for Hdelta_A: -2.1 angstrom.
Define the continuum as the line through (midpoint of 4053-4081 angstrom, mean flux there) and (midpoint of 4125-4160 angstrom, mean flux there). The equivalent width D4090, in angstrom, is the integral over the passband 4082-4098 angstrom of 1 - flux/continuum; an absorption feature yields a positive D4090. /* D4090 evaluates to -1.8 angstrom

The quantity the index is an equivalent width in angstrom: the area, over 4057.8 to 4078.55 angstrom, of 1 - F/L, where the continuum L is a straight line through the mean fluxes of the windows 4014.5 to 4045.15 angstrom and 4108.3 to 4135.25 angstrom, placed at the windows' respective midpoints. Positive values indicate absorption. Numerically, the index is 1.4 angstrom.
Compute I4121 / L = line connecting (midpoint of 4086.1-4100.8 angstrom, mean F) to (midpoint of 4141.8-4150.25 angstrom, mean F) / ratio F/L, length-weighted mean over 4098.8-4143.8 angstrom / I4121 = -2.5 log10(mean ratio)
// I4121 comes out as -0.02 mag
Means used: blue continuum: 11.1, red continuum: 10.1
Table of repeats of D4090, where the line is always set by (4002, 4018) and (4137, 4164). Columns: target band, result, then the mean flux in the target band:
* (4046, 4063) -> 0.9 angstrom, 10.5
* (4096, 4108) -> 0.5 angstrom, 10.3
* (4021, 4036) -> 0.3 angstrom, 11.1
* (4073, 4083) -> 0.2 angstrom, 10.7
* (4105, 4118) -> -0.6 angstrom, 11.1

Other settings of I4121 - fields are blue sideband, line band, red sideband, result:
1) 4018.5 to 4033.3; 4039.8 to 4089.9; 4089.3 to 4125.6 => 0.039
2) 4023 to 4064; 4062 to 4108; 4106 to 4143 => 0.009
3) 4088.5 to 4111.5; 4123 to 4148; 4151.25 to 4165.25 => -0.005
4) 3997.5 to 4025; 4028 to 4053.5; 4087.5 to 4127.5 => 0.028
